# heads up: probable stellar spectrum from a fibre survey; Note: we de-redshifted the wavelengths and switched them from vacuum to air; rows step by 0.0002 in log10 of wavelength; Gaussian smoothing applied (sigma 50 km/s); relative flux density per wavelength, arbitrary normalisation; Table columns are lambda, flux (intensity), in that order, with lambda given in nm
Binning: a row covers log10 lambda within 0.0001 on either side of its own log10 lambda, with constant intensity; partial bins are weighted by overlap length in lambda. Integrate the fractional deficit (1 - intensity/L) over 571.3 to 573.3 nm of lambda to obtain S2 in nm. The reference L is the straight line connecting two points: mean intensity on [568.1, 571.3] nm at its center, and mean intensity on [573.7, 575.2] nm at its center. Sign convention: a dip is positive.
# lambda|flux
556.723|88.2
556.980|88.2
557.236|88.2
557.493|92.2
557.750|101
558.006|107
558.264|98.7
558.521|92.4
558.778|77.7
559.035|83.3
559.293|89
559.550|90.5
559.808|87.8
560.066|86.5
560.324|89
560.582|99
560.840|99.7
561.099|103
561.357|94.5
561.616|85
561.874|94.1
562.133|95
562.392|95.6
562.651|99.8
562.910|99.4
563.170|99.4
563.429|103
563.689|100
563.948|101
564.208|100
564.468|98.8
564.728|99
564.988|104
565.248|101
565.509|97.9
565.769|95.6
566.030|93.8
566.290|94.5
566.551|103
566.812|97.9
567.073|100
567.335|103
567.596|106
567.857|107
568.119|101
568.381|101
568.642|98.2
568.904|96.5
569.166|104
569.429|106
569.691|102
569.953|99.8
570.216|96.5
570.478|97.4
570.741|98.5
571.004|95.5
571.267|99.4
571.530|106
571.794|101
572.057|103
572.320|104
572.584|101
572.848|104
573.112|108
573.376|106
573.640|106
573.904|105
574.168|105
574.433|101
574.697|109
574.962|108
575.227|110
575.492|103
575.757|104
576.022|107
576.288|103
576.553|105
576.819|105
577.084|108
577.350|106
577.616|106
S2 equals -0.01 nm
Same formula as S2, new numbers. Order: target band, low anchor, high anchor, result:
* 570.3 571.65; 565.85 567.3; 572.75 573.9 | 0.05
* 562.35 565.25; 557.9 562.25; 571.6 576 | -0.13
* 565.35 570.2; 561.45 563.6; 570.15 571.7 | -0.11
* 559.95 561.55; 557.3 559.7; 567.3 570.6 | -0.01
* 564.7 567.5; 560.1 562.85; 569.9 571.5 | -0.07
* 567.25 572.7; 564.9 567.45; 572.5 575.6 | 0.05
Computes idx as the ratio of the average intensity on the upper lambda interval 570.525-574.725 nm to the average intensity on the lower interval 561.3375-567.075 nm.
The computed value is 1.05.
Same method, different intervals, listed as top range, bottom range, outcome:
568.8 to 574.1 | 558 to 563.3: 1.09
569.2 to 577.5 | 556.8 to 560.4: 1.14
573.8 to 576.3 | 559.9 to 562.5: 1.12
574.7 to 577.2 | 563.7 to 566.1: 1.07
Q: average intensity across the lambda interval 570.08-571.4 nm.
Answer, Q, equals 97.5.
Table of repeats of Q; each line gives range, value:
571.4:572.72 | 103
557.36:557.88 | 96.7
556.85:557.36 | 88.2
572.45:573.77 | 105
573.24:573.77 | 106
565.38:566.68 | 97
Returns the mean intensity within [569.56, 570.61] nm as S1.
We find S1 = 99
